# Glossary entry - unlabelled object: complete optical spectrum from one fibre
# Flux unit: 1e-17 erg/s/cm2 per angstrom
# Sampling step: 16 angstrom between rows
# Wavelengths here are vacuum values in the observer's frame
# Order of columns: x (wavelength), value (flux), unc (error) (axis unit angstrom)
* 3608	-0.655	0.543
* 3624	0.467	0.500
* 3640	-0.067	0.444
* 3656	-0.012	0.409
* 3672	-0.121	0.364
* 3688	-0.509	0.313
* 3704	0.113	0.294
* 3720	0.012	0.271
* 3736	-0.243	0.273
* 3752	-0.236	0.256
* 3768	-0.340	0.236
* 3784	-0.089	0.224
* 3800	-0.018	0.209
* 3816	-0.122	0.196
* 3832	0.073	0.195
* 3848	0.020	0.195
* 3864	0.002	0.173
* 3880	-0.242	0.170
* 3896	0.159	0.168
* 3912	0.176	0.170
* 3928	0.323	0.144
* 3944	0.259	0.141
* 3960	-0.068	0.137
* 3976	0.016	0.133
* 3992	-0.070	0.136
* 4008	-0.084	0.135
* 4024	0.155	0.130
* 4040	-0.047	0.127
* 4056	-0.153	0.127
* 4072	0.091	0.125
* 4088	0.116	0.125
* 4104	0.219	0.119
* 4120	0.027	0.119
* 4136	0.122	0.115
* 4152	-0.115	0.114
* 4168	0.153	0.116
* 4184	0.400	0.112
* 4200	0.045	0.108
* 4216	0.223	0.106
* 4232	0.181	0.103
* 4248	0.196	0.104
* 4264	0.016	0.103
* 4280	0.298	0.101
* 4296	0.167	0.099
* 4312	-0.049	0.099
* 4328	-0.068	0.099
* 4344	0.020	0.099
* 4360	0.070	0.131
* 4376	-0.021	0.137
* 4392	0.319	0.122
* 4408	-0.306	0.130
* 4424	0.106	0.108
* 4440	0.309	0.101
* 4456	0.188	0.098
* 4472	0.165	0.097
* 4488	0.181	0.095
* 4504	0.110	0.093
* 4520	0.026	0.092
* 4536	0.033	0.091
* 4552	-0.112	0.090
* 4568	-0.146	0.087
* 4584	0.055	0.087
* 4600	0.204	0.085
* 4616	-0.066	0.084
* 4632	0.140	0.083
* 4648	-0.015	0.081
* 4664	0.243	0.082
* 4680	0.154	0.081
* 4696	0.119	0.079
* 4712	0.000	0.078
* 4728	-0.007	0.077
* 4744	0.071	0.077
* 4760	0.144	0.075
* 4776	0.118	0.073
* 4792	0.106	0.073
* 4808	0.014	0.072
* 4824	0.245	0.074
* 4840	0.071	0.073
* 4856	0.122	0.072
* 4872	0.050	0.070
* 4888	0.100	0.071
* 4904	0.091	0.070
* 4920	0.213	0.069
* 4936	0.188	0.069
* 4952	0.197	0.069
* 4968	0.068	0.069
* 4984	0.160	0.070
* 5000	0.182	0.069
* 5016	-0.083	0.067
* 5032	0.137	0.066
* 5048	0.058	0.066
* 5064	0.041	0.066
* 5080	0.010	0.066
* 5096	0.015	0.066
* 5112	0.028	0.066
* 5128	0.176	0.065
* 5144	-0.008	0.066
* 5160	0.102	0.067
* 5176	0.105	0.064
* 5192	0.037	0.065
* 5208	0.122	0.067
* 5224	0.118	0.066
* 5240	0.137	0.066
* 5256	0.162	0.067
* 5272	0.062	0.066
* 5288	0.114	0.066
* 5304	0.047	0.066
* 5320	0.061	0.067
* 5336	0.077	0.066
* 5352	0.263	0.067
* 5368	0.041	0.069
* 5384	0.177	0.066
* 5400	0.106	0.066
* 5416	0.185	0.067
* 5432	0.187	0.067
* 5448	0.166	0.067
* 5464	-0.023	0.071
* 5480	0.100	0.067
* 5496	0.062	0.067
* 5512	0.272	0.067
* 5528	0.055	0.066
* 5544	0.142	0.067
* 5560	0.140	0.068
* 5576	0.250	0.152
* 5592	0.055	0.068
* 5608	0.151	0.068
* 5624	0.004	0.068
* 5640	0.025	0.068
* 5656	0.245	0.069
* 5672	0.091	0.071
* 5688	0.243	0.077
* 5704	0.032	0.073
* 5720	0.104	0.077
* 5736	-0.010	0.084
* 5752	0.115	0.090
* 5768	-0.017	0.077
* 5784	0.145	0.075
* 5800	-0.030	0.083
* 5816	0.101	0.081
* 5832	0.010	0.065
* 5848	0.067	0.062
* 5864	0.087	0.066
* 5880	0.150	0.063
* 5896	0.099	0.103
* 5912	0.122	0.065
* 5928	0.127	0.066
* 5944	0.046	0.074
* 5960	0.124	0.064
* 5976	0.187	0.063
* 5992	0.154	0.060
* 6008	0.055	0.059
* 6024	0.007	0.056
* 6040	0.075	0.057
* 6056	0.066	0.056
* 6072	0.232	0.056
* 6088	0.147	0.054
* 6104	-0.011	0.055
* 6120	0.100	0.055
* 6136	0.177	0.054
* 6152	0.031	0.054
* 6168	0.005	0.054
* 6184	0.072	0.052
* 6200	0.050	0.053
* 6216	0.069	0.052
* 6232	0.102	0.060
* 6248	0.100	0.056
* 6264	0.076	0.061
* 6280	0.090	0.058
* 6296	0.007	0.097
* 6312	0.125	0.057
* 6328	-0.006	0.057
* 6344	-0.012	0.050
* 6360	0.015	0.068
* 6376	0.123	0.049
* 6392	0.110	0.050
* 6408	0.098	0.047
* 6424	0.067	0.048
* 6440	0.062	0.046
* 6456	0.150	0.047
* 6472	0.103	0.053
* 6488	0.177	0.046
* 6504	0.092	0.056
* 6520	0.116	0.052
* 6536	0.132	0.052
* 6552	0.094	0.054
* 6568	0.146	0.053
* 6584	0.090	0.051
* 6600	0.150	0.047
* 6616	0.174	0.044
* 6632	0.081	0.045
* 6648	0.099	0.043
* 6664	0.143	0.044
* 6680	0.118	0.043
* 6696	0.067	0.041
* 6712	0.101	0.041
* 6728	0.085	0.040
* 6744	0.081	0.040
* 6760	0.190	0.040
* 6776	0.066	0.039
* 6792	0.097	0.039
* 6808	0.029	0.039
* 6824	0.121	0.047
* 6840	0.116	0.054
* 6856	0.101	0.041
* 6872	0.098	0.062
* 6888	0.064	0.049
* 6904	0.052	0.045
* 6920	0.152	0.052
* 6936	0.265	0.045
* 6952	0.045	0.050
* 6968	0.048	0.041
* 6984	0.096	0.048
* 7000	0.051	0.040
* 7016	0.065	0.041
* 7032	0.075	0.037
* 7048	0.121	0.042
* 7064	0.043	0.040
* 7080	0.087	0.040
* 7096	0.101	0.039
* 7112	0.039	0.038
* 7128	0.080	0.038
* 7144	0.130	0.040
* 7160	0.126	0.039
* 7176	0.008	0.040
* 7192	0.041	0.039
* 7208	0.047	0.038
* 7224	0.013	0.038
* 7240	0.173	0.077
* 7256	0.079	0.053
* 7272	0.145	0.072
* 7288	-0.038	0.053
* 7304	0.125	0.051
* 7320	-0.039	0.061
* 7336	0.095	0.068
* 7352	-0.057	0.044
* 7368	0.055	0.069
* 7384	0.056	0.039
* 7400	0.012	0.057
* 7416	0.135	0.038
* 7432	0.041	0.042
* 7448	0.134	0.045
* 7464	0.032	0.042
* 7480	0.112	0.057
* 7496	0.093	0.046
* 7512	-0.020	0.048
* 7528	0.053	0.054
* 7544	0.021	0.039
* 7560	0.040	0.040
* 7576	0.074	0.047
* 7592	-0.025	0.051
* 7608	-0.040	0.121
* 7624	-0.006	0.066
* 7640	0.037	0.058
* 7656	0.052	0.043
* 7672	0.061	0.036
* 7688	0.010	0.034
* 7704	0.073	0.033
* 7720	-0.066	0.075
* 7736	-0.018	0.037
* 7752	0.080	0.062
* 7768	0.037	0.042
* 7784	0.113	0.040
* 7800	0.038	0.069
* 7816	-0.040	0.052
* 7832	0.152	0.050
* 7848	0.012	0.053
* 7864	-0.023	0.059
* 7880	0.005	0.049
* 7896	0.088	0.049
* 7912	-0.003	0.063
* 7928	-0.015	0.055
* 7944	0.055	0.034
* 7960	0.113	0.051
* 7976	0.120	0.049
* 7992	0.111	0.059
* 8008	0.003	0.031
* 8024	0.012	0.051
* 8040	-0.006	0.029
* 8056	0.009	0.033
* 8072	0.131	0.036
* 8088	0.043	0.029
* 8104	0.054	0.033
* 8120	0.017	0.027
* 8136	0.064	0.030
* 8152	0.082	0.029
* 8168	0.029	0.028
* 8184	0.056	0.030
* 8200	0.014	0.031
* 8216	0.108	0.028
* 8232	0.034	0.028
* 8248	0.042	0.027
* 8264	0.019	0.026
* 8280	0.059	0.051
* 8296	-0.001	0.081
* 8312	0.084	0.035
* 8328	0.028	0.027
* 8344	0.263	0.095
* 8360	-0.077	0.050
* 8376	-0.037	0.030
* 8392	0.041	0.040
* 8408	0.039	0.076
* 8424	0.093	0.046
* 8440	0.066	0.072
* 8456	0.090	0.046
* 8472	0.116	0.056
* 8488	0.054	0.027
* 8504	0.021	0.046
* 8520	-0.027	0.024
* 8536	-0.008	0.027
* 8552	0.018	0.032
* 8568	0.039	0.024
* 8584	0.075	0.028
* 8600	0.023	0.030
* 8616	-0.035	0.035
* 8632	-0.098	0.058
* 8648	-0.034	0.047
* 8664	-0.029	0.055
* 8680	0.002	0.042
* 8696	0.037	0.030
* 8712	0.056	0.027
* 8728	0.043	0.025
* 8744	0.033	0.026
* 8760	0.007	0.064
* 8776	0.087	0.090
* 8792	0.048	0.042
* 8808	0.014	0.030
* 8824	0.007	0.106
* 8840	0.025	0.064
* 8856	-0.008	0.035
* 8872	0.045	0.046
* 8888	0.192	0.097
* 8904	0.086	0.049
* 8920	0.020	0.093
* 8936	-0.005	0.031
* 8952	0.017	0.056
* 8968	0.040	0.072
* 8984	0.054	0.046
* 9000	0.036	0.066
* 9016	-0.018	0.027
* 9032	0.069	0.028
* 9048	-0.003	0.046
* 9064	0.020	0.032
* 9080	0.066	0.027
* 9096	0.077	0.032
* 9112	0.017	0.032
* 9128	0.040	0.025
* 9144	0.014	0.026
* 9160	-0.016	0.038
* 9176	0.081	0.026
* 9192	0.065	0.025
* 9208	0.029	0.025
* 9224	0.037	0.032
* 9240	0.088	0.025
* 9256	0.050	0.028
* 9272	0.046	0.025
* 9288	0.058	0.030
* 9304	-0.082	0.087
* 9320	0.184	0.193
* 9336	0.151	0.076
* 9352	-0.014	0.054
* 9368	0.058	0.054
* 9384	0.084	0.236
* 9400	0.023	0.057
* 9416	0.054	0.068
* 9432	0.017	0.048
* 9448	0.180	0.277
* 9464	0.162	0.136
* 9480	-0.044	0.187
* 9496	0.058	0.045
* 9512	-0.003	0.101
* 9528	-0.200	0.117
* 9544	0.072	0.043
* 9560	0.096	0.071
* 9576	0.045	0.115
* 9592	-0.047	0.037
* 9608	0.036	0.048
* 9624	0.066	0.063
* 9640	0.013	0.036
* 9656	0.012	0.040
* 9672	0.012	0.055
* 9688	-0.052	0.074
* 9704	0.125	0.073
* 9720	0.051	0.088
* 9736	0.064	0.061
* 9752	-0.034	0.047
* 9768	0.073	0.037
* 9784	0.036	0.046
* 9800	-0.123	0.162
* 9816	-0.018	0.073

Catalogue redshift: 0.06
